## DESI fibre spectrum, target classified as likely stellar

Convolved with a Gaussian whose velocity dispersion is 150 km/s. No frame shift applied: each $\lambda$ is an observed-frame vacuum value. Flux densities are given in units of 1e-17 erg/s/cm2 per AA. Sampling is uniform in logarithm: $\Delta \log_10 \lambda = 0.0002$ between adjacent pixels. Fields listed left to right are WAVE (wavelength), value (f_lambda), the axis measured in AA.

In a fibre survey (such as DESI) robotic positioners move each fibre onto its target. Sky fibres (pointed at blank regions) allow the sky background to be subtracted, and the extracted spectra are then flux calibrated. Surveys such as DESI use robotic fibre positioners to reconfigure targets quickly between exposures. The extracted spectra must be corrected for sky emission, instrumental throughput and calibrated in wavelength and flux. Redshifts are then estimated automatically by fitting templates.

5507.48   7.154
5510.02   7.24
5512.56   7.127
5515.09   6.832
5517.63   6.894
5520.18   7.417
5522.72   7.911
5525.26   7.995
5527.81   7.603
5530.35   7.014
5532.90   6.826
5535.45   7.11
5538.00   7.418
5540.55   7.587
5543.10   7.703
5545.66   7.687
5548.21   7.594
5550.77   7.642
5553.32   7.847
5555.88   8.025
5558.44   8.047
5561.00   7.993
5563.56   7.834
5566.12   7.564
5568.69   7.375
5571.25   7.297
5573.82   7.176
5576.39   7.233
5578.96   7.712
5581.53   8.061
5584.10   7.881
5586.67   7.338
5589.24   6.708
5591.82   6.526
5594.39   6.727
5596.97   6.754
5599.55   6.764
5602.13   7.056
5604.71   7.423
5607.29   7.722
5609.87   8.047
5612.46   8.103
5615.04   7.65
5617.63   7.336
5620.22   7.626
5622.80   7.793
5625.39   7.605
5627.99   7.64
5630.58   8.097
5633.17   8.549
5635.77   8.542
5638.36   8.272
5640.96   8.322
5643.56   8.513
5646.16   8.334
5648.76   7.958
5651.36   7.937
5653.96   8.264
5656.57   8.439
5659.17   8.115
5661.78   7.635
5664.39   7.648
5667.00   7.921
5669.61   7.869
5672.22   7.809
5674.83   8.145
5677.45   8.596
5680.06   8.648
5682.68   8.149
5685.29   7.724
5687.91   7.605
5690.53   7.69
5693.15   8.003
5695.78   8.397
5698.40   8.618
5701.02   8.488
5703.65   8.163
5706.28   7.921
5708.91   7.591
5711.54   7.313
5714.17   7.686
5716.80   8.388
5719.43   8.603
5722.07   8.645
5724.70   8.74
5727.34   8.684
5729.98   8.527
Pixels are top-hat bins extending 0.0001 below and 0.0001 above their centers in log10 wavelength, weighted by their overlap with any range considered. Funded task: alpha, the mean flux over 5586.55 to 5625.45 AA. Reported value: 7.32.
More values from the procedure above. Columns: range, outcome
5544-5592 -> 7.58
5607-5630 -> 7.74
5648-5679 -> 8.03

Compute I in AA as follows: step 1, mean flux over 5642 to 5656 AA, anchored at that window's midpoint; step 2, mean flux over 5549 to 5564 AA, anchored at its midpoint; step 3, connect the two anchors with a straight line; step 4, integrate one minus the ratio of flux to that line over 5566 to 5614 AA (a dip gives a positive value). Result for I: 4.03 AA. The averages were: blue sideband 7.89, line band 7.34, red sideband 8.21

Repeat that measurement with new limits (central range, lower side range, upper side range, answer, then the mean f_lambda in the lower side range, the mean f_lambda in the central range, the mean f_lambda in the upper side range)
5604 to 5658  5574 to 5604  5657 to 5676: -3.2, 7.16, 8.02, 7.9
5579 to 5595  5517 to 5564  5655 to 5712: 1.0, 7.59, 7.27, 8.03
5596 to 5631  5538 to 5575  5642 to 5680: 1.6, 7.66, 7.54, 8.1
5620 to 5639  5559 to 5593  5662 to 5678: -0.7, 7.45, 8.03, 7.94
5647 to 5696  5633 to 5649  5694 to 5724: 1.5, 8.37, 8.02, 8.17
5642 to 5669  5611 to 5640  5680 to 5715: -0.4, 7.93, 8.07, 7.98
